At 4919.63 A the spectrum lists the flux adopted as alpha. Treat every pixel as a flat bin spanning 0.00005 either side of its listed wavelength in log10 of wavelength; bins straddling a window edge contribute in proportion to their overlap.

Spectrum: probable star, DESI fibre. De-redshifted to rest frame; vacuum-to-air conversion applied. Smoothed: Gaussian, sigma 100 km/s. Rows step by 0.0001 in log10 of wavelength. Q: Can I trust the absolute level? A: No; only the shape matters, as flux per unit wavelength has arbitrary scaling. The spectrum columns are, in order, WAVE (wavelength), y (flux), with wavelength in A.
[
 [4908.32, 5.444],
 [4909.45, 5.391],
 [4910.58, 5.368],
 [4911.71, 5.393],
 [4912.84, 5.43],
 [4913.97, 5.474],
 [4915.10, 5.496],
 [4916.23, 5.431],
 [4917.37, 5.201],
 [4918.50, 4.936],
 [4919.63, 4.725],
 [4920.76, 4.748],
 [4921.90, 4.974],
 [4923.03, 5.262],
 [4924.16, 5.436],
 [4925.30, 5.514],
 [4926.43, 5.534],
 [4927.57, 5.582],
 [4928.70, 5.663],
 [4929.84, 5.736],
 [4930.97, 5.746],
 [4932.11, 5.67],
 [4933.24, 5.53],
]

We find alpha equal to 4.725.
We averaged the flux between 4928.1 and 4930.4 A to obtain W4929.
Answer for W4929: 5.7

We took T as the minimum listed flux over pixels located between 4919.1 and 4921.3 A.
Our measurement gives 4.725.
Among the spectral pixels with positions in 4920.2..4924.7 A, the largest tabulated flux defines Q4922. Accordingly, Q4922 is 5.436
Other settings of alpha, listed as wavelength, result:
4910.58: 5.368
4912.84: 5.43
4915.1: 5.496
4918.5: 4.936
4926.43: 5.534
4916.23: 5.431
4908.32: 5.444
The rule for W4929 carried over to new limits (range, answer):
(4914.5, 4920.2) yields 5.16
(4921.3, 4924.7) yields 5.22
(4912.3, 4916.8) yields 5.46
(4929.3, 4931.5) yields 5.75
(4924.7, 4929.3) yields 5.56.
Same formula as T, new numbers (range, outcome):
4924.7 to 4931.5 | 5.514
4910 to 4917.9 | 5.201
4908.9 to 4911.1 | 5.368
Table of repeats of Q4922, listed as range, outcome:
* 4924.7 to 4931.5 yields 5.746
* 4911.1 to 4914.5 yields 5.474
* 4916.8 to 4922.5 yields 5.201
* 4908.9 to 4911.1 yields 5.391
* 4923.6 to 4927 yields 5.534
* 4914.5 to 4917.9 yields 5.496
